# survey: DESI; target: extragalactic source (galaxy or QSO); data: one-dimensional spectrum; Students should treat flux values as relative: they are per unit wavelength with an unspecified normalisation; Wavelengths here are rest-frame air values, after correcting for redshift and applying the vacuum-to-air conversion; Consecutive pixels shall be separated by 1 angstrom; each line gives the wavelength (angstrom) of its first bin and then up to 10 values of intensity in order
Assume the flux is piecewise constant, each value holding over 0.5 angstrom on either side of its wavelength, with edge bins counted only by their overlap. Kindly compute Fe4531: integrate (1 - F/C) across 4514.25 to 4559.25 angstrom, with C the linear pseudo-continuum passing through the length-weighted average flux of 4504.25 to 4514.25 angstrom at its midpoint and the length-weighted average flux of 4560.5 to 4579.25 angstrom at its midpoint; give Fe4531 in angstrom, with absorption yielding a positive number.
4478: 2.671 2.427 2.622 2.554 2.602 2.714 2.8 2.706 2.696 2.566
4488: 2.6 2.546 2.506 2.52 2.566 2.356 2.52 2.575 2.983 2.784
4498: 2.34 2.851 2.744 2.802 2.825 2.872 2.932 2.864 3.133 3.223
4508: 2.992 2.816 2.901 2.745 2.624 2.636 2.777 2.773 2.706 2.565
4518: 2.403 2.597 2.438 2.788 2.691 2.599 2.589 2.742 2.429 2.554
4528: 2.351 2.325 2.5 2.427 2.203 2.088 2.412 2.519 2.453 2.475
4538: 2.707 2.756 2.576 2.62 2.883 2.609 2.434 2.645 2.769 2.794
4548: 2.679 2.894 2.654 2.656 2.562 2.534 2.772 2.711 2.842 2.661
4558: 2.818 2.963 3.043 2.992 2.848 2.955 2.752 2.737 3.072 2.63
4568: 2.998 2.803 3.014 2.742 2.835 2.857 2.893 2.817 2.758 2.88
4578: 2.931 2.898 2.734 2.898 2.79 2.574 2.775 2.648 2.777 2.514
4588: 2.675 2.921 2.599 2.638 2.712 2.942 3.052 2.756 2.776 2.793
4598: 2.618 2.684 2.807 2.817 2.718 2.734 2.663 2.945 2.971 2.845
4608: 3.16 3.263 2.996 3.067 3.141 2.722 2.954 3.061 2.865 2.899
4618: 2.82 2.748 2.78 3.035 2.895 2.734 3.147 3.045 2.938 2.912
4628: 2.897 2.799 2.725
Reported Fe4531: 4.2 angstrom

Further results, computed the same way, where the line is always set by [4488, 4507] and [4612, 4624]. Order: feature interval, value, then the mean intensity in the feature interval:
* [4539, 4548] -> 0.36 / 2.67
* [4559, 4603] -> 0.43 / 2.81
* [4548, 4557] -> 0.31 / 2.7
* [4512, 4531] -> 1.19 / 2.58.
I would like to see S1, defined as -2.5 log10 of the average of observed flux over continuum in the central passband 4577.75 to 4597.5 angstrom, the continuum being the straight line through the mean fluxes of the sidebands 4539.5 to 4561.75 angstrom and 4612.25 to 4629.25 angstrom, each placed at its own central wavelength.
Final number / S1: 0.02 mag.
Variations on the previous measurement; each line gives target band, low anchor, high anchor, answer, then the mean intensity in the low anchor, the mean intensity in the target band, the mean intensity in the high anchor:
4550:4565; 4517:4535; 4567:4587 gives -0.04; 2.48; 2.79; 2.81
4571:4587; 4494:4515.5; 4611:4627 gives 0.03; 2.81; 2.79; 2.92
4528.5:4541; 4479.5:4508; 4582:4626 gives 0.13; 2.71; 2.46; 2.84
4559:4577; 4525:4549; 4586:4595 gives -0.08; 2.54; 2.87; 2.76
